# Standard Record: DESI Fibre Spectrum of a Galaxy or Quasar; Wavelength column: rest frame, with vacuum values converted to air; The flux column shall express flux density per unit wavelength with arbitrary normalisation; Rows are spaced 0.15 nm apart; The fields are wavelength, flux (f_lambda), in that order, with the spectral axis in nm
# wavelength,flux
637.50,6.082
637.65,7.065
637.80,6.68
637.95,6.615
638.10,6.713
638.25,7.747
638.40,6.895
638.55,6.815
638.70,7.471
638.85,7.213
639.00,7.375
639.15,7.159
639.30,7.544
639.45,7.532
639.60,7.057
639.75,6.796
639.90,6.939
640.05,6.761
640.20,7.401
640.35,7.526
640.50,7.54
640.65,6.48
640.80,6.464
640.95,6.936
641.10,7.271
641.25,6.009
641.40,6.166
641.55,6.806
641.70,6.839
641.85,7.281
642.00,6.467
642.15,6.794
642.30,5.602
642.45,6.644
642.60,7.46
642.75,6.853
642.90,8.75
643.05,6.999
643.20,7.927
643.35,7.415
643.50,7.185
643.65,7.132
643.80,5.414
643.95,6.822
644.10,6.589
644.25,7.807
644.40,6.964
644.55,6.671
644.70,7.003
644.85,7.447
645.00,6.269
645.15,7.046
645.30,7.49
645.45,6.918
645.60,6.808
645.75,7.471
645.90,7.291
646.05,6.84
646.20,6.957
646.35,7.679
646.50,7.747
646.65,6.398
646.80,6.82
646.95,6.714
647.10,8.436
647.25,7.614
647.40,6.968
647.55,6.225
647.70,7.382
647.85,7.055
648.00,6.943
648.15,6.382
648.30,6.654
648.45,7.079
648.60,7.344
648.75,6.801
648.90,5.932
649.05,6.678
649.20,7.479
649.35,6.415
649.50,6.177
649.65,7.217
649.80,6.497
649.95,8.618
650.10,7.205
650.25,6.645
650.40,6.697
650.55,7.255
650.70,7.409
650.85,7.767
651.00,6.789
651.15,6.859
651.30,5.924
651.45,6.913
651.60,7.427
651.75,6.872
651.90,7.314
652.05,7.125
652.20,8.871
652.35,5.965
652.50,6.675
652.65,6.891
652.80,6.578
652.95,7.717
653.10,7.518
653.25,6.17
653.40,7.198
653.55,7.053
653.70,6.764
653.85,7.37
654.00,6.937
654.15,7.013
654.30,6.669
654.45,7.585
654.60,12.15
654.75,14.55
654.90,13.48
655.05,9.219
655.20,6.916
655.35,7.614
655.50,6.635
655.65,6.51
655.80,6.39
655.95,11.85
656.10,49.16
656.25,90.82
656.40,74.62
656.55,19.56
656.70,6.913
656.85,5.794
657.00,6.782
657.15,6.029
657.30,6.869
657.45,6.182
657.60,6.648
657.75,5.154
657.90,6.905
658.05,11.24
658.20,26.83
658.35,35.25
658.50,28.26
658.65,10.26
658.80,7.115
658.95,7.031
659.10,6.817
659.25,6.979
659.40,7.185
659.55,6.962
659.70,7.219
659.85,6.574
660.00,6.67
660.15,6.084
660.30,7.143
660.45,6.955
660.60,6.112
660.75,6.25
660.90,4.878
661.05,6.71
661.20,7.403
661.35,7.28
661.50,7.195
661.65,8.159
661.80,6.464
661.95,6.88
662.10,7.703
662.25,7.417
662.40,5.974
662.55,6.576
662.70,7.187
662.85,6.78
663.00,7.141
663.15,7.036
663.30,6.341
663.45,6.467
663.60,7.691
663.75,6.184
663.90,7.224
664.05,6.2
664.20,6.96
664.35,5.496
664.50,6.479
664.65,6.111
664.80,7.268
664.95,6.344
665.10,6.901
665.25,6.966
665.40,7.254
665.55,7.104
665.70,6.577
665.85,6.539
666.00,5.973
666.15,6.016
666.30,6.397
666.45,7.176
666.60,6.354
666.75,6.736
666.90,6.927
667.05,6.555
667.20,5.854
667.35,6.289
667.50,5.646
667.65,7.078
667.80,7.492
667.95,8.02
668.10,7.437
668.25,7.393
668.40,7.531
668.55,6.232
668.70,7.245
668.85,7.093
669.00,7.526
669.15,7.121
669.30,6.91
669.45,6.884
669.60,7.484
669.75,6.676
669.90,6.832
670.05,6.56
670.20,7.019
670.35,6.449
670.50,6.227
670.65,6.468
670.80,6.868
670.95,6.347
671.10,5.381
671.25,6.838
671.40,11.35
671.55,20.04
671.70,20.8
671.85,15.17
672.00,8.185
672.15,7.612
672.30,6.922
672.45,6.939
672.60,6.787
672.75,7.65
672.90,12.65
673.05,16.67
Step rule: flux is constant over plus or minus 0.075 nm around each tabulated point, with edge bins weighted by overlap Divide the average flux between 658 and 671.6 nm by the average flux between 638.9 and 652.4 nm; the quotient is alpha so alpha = 1.1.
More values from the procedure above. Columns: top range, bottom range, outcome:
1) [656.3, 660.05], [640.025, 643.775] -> 1.95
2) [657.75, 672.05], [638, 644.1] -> 1.15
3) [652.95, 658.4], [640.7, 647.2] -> 2.08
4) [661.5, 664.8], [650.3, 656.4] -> 0.59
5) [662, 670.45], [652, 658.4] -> 0.51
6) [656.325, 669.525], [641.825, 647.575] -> 1.21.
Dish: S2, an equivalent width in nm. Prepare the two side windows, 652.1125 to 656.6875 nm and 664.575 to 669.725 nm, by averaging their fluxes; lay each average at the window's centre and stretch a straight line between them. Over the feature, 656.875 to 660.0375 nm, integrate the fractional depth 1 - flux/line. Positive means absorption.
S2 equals 0.45 nm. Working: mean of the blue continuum 14.6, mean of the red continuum 6.83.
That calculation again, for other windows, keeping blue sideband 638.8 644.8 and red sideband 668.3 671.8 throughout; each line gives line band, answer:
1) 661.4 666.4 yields 0.74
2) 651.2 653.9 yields 0.16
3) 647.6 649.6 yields 0.14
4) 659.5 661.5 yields 0.29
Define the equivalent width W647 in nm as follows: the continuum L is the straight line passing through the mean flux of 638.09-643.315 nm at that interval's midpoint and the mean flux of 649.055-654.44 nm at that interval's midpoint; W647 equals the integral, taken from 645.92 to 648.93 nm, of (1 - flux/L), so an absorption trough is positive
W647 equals 0.01 nm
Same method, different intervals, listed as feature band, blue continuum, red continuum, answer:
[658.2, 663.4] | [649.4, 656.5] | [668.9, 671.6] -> 0.67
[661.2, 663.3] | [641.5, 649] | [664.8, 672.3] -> 0.11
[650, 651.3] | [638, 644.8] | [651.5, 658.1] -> 0.44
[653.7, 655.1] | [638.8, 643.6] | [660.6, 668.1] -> -0.50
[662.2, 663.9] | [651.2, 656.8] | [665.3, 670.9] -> 0.43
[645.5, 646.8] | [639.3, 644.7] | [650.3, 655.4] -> 0.02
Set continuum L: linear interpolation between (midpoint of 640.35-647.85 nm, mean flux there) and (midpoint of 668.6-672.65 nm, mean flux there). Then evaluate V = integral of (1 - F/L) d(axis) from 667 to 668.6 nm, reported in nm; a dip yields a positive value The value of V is 0.26 nm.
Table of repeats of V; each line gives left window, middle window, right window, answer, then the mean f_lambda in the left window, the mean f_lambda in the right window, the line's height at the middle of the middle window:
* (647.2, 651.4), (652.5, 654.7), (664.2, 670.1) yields -0.181 nm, 6.92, 6.78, 6.89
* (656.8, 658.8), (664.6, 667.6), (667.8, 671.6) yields 0.808 nm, 12.4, 7.51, 8.98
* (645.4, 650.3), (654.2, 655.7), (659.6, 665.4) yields -0.490 nm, 7.01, 6.76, 6.89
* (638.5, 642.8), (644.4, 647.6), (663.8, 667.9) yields -0.104 nm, 6.94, 6.6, 6.87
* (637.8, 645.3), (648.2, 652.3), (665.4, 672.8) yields 0.099 nm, 6.99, 7.64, 7.2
